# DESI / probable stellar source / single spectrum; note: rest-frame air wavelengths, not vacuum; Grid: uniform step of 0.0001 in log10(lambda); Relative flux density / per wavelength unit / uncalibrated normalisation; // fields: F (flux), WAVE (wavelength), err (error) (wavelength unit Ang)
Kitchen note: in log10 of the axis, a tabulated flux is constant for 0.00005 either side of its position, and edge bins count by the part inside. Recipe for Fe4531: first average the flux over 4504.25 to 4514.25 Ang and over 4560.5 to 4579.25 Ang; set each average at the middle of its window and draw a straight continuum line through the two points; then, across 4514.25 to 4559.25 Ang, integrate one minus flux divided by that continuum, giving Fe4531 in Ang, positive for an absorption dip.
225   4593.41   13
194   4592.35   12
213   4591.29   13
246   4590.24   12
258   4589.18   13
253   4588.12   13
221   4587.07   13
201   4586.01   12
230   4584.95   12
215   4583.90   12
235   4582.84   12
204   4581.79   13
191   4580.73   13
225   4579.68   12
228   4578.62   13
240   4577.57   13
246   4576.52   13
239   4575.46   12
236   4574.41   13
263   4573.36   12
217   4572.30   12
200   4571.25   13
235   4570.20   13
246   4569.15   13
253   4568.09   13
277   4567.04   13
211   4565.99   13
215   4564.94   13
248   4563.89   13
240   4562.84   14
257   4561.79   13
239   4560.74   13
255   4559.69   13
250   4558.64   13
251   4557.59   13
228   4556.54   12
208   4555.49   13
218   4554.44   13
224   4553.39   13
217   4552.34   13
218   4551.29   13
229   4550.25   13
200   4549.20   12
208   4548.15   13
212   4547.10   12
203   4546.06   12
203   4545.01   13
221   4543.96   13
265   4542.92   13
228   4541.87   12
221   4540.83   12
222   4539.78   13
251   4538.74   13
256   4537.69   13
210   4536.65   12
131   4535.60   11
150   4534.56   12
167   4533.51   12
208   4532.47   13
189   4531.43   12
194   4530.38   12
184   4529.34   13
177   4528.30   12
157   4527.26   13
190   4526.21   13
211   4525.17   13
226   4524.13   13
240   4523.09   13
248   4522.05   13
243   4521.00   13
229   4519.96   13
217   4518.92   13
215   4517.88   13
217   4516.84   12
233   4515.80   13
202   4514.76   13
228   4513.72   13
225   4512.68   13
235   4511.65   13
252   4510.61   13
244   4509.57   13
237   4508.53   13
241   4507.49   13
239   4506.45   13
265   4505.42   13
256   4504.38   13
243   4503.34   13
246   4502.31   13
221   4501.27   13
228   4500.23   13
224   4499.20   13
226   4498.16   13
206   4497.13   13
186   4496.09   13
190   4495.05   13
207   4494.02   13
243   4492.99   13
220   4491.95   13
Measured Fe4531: 5.0 Ang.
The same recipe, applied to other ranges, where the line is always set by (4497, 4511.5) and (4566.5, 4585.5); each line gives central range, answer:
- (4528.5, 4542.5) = 2.07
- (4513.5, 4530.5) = 1.75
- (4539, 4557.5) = 1.13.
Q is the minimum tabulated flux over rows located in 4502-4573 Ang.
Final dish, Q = 131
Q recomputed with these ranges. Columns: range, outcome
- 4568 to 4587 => 191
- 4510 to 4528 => 157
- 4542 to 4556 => 200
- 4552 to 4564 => 208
